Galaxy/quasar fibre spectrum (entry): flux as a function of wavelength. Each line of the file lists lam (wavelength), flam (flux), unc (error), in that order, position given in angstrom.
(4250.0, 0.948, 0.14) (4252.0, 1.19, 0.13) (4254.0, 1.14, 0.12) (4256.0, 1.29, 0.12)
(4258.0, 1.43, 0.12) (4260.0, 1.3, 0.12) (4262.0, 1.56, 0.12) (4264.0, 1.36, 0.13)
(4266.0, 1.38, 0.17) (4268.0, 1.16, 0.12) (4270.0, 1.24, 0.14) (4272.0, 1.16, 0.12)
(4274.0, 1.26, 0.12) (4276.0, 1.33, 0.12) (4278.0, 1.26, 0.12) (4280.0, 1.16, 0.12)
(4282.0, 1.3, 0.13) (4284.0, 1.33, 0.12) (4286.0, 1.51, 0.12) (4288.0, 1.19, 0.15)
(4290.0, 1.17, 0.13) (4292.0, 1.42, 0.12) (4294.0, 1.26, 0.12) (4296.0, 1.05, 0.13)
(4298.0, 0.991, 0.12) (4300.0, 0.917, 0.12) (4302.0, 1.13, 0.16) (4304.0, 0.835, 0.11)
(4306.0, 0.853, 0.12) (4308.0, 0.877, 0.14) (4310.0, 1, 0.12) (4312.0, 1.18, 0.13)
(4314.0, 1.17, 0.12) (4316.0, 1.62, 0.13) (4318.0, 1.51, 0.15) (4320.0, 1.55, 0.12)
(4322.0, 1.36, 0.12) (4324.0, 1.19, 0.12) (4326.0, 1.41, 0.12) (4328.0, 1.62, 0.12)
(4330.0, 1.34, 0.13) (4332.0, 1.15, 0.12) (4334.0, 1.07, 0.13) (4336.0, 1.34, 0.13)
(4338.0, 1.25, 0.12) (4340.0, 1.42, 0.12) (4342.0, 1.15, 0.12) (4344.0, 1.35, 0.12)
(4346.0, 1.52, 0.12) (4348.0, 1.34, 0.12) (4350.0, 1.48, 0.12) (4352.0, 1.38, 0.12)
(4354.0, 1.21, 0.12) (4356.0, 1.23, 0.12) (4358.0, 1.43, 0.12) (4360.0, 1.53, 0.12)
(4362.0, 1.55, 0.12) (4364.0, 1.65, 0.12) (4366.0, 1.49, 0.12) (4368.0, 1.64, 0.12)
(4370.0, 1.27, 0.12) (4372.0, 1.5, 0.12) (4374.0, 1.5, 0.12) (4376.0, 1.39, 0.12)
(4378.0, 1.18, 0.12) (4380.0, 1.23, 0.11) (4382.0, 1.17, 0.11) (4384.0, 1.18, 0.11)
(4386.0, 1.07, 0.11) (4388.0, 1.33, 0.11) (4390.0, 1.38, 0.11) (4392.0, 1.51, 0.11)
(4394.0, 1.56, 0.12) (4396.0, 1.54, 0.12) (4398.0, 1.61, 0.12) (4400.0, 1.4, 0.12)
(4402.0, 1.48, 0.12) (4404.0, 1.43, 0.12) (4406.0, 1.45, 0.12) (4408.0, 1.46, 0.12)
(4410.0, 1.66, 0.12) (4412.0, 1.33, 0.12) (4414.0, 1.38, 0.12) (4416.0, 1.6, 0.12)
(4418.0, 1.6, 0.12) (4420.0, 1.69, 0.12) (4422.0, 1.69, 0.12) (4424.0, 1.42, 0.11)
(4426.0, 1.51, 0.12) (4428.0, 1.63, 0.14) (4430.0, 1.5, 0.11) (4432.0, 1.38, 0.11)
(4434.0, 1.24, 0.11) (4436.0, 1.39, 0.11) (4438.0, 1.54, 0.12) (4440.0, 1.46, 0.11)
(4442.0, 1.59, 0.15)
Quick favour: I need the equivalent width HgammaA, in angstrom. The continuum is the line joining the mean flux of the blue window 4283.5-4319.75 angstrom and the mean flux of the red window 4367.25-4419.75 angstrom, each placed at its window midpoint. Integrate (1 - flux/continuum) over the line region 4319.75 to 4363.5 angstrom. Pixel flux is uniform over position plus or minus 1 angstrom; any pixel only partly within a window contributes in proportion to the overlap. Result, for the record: -2.64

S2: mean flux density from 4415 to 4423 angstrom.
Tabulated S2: 1.65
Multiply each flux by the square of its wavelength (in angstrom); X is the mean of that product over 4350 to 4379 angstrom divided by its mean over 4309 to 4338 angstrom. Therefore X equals 1.1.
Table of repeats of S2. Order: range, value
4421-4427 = 1.54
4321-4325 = 1.27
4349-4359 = 1.35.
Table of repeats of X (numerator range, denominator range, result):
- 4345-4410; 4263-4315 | 1.26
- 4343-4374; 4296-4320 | 1.32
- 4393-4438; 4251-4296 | 1.24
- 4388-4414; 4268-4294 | 1.22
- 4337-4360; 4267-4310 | 1.20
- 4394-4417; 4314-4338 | 1.13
